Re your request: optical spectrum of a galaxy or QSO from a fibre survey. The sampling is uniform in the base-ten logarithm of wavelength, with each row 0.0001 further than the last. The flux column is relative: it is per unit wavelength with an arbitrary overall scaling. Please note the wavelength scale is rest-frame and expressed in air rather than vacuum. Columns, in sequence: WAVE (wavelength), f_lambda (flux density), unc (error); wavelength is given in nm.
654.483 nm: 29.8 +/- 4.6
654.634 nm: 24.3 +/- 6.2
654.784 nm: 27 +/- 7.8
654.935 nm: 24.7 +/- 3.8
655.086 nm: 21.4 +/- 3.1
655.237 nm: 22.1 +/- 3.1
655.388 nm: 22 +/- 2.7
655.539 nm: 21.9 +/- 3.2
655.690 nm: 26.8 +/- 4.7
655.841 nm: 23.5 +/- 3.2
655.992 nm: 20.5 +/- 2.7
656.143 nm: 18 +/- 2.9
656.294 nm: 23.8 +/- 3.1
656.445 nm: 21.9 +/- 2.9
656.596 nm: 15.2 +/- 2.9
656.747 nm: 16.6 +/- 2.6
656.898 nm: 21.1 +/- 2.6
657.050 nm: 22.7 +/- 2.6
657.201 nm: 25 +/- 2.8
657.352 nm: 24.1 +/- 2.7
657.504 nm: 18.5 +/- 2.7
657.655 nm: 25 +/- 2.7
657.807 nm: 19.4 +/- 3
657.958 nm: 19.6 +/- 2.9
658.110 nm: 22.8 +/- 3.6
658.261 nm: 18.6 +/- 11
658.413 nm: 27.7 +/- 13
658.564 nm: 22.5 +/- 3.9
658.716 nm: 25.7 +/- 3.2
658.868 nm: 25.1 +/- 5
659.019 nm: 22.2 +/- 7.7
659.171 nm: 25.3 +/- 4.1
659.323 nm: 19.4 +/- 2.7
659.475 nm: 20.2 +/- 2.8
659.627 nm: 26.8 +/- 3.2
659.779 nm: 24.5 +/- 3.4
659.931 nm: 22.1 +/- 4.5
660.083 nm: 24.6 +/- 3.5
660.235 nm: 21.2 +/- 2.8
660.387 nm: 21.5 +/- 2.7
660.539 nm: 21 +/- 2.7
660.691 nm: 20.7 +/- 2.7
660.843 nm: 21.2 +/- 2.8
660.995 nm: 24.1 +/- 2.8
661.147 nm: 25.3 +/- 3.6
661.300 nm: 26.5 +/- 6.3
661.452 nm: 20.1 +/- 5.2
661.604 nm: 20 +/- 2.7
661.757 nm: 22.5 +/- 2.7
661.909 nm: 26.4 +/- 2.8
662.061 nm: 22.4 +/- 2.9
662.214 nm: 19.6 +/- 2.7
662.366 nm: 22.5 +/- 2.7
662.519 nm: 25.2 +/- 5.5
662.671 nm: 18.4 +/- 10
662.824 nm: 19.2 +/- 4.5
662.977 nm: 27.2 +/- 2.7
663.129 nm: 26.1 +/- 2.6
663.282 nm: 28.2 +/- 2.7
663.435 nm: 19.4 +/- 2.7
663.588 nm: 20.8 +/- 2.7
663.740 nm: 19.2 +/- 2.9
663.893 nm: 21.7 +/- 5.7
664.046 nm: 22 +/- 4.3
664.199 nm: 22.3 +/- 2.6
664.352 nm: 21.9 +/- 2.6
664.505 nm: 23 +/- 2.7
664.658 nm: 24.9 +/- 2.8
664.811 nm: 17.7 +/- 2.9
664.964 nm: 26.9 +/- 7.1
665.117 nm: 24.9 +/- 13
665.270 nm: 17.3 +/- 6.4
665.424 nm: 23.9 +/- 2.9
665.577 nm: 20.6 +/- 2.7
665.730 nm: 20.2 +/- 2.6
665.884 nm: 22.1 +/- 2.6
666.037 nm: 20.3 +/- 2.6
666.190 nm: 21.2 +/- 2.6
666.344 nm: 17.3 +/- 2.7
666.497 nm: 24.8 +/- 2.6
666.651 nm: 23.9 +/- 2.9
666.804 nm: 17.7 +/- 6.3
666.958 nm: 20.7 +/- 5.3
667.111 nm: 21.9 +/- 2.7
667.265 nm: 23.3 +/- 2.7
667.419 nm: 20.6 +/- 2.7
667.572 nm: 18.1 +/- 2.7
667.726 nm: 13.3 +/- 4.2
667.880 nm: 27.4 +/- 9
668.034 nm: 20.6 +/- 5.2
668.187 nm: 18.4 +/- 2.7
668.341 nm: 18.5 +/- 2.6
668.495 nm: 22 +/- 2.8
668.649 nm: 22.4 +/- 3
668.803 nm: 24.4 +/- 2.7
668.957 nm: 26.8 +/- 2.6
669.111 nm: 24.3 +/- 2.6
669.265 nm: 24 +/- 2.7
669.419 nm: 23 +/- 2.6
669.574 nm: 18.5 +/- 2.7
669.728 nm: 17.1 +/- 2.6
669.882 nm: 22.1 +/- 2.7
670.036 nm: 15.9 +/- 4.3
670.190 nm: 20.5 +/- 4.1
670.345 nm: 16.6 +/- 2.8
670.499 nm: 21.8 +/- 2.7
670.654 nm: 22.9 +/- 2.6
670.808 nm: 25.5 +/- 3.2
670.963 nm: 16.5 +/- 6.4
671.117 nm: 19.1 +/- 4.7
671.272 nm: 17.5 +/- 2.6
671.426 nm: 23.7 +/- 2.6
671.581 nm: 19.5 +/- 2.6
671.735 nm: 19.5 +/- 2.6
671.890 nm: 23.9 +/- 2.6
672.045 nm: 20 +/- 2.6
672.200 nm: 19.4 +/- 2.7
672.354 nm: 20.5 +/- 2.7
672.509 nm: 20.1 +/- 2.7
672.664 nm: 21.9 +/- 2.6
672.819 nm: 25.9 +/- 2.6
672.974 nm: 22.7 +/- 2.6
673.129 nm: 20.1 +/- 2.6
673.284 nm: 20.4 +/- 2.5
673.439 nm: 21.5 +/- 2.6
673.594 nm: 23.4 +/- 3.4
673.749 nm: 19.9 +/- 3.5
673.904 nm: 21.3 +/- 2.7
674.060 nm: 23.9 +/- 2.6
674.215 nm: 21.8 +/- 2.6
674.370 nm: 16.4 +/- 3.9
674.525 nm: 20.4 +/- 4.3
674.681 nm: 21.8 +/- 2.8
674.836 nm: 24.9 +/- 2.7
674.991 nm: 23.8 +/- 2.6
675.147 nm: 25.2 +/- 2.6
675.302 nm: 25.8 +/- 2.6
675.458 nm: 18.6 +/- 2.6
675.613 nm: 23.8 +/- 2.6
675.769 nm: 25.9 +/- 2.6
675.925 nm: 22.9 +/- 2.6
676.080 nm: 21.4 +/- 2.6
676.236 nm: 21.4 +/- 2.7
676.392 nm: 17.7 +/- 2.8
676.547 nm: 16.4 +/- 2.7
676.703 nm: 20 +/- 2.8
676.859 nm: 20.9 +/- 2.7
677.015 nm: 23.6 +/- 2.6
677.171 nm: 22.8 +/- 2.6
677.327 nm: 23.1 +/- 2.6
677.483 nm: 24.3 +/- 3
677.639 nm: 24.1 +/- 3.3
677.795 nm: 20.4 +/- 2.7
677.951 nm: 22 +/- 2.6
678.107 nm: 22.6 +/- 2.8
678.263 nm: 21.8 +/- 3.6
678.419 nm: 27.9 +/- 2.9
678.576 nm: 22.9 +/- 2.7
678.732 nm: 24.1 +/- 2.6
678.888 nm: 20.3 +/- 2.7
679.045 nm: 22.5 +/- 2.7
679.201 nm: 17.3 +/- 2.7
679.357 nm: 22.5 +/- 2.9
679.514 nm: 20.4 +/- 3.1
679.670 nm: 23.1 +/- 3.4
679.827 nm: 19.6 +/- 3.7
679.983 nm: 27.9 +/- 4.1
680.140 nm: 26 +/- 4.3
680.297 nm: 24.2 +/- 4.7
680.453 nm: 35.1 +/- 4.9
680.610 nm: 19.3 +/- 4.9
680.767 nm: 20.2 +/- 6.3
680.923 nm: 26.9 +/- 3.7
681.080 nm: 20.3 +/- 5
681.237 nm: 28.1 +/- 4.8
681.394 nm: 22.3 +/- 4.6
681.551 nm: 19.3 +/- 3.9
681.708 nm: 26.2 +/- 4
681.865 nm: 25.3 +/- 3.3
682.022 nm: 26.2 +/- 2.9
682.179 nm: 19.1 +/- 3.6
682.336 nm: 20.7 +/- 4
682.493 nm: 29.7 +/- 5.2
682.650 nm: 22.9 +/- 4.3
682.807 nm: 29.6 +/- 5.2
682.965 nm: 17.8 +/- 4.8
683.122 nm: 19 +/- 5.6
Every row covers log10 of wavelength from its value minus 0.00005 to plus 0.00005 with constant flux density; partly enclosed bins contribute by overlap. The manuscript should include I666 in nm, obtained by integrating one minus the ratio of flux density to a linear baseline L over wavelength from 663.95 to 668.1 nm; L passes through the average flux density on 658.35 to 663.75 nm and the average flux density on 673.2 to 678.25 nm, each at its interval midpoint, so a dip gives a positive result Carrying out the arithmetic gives 0.215 nm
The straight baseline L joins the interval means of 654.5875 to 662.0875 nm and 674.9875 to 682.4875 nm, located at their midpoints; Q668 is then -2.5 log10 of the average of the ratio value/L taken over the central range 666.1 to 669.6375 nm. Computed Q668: 0.06 mag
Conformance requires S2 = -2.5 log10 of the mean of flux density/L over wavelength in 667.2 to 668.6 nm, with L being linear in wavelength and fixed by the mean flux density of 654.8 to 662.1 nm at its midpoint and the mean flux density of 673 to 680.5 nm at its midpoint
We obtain 0.11 mag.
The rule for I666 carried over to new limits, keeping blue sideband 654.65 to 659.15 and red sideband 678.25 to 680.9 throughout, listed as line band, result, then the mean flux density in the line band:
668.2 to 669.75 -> 0.051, 22.1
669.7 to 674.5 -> 0.479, 20.7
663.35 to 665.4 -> 0.080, 21.8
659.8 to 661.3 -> -0.014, 22.7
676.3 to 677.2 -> 0.121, 20.1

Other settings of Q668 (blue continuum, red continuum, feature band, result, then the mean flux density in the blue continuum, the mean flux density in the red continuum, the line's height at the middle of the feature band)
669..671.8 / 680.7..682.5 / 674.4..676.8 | 0.00 mag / 20.5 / 23.5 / 21.9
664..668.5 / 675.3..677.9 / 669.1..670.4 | 0.07 mag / 21.2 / 21.8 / 21.4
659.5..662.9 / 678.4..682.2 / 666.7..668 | 0.12 mag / 22.5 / 23.5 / 22.8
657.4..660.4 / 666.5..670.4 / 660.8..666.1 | -0.03 mag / 22.7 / 21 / 21.9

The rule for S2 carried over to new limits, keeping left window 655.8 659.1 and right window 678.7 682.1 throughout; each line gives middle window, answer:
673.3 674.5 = 0.09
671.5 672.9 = 0.08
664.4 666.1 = 0.02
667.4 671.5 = 0.09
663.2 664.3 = 0.01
